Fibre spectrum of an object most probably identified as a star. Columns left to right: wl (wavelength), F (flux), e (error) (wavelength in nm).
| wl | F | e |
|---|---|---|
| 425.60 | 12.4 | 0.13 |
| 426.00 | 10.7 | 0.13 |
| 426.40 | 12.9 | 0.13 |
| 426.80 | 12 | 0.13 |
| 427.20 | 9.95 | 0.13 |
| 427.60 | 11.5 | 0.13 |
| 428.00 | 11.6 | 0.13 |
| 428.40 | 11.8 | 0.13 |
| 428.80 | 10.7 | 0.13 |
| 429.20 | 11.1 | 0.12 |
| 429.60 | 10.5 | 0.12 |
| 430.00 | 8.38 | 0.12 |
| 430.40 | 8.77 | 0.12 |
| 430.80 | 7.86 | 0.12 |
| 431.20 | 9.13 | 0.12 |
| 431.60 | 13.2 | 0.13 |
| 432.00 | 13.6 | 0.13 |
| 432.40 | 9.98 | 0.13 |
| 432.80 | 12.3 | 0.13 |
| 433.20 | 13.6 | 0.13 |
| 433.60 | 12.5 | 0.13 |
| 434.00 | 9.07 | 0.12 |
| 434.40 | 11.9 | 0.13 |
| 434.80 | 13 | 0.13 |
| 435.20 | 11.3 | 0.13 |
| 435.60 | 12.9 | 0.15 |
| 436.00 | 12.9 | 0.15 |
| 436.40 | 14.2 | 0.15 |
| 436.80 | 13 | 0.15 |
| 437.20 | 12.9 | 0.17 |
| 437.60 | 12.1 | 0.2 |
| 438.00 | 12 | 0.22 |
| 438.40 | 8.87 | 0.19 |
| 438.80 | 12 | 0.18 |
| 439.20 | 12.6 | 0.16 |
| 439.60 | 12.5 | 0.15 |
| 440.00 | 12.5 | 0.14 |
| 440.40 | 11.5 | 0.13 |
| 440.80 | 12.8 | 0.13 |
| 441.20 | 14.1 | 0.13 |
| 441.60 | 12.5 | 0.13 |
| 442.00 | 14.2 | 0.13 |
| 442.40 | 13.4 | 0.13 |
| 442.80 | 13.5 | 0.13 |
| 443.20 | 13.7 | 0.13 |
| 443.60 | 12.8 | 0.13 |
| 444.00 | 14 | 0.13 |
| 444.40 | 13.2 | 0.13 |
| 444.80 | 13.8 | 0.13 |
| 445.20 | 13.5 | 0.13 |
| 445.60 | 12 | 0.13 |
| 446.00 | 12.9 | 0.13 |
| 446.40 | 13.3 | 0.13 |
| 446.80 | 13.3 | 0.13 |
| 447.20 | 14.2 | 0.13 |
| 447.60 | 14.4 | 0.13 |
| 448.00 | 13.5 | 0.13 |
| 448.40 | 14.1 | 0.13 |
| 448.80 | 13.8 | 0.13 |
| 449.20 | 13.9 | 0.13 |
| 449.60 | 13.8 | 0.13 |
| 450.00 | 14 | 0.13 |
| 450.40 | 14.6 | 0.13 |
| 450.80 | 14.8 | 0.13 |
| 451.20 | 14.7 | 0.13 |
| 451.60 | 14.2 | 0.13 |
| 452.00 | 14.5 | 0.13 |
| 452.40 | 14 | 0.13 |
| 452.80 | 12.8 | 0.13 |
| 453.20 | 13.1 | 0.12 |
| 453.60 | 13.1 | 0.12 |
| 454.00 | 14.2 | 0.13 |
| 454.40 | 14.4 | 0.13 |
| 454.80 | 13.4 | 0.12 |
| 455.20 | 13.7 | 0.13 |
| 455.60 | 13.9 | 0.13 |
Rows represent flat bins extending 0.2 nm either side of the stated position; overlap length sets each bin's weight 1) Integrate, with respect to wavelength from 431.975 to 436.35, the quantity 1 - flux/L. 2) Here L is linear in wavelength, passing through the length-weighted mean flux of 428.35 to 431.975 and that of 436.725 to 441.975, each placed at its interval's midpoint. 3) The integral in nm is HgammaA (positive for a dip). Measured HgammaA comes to -0.38 nm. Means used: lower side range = 10.3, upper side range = 12.3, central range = 12.1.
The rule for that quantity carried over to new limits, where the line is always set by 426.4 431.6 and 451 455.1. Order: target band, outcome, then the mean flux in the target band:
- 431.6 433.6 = -0.27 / 12.5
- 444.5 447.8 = -0.14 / 13.4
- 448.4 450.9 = -0.14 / 14.1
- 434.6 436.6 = -0.25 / 12.9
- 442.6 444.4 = -0.14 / 13.5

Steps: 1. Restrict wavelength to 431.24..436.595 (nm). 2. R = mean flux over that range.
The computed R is 12.2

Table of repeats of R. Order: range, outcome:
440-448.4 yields 13.3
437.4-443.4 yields 12.6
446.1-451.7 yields 14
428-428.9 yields 11.4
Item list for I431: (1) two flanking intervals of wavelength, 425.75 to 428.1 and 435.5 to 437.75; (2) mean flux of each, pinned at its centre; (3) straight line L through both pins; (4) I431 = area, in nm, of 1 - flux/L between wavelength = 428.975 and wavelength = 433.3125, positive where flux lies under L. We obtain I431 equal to 0.52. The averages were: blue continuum 11.5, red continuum 13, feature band 10.7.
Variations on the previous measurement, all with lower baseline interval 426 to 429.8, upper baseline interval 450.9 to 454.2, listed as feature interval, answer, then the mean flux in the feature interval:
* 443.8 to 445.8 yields -0.04 nm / 13.3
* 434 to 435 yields 0.02 nm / 11.8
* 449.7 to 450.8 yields -0.06 nm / 14.3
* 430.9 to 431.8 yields 0.07 nm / 10.8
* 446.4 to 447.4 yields -0.03 nm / 13.7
